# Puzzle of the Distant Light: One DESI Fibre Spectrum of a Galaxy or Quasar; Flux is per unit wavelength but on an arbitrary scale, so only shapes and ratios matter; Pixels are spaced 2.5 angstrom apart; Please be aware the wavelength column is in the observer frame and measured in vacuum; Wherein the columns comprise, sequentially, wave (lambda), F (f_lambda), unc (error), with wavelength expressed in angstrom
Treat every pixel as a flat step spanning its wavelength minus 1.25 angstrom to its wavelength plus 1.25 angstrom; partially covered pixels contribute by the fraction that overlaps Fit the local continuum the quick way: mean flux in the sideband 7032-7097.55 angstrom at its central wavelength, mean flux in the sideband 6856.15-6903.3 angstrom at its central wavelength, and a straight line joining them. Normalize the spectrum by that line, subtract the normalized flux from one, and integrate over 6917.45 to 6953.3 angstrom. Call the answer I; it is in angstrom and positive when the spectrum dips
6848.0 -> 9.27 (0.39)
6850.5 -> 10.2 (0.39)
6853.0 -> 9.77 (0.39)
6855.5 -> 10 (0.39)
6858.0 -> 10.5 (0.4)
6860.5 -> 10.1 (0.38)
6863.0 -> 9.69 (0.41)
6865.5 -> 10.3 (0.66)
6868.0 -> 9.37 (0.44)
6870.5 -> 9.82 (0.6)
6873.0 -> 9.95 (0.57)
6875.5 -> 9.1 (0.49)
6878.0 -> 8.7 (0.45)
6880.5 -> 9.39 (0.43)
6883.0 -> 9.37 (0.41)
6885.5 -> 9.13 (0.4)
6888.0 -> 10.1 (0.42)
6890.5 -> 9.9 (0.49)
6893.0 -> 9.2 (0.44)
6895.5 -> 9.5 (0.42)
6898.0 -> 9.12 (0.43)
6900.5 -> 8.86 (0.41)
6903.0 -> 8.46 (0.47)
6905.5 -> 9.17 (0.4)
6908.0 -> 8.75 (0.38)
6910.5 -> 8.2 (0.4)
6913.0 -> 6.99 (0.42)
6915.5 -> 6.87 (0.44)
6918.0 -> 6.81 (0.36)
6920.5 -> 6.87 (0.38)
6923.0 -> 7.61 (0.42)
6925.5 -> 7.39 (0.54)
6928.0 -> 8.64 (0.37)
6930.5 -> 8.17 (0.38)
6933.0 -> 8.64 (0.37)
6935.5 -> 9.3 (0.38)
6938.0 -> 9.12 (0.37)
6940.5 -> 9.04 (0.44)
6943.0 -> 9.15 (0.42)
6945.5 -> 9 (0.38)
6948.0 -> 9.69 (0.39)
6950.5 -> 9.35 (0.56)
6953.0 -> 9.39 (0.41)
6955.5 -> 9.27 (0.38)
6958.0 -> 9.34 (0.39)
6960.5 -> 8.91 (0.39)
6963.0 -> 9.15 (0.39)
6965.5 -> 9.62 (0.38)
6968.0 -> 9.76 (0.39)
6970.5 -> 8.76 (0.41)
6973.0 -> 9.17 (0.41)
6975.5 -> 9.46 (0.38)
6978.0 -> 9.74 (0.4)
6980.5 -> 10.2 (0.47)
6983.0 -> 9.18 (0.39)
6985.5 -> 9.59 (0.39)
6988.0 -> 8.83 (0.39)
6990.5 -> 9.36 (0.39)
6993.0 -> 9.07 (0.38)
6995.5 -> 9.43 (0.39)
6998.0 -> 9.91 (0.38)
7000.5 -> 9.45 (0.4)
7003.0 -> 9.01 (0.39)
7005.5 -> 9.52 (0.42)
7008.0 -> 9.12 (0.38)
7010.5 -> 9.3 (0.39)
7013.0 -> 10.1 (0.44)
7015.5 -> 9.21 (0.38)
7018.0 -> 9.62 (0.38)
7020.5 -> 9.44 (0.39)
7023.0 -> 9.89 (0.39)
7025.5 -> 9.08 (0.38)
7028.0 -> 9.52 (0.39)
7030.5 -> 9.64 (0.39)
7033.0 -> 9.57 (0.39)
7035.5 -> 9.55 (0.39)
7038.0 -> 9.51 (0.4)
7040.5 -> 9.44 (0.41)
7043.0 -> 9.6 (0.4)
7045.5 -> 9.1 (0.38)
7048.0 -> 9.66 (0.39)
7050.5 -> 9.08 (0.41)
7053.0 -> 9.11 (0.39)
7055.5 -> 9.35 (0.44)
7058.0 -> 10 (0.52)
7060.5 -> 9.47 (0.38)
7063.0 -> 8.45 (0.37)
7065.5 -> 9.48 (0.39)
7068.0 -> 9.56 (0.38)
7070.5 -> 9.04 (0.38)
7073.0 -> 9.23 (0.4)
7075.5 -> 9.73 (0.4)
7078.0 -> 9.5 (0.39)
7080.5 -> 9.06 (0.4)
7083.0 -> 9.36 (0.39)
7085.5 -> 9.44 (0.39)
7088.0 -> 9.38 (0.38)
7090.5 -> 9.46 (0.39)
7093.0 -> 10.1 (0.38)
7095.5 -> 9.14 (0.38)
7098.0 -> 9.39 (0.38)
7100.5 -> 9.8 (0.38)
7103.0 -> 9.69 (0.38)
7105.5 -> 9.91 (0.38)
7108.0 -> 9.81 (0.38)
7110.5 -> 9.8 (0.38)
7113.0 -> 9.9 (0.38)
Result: 3.5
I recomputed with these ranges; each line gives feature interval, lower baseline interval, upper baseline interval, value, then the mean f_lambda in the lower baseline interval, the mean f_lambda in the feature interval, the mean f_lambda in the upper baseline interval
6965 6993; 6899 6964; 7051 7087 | -1.9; 8.54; 9.4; 9.34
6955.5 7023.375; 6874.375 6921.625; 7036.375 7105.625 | -2.5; 8.66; 9.4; 9.42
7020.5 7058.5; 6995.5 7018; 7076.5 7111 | 0.1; 9.46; 9.46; 9.56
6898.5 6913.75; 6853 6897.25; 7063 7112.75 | 1.8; 9.65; 8.49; 9.5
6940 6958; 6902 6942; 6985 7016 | -1.5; 8.13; 9.28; 9.38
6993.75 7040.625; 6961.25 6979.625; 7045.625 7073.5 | -0.7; 9.38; 9.49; 9.31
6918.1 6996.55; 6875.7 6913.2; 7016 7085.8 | 1.6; 9.05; 9.01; 9.41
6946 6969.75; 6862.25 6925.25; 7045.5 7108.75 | -0.9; 8.82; 9.36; 9.44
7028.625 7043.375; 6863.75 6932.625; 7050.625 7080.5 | -0.5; 8.74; 9.55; 9.33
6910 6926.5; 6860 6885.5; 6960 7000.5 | 4.0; 9.54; 7.2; 9.39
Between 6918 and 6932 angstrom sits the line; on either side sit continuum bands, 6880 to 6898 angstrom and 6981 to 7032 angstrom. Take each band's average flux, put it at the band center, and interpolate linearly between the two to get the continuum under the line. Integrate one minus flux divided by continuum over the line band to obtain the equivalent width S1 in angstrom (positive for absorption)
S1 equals 2.7 angstrom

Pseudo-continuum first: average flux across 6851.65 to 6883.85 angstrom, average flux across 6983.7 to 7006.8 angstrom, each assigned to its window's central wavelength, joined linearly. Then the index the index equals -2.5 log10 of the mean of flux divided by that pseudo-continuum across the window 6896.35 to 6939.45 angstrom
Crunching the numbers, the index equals 0.17 mag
